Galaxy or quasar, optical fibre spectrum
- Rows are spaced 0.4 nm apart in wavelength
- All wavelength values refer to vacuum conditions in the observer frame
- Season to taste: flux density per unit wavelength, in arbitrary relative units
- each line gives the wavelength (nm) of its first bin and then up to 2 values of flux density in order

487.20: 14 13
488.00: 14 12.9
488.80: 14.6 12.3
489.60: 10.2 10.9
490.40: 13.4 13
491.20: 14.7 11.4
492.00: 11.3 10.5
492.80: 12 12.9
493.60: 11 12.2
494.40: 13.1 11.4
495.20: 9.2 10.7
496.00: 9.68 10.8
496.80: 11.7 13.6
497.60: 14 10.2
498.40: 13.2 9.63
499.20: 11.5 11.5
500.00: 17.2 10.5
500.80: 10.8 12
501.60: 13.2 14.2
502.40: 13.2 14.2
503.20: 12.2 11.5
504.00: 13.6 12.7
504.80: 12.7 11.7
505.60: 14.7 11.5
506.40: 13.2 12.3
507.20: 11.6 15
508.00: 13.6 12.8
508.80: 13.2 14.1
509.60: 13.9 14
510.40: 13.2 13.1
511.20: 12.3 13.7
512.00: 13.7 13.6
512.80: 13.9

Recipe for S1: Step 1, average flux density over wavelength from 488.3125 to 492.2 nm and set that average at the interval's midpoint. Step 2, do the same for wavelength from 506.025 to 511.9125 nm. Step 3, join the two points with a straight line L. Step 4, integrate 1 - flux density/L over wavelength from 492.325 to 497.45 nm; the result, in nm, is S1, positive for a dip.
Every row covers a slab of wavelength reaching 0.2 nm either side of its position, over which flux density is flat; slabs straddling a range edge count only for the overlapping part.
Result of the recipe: 0.469 nm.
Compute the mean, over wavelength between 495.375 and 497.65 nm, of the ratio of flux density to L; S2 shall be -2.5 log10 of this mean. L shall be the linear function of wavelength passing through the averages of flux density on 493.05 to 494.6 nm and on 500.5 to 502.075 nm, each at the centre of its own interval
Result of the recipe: 0.065 mag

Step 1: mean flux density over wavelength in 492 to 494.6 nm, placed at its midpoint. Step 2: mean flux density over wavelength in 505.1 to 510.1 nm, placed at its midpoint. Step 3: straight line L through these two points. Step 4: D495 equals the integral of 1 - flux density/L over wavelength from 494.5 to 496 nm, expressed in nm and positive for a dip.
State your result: 0.19 nm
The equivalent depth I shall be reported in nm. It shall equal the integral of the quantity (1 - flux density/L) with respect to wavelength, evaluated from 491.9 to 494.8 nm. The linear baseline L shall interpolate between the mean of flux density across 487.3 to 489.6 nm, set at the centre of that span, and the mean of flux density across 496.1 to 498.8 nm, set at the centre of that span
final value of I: 0.15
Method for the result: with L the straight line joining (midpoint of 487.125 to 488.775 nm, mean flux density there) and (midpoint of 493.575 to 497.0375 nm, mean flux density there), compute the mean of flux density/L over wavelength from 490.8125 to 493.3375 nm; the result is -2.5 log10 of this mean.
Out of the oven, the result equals 0.00 mag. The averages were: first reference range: 13.6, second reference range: 11.1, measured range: 12.2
